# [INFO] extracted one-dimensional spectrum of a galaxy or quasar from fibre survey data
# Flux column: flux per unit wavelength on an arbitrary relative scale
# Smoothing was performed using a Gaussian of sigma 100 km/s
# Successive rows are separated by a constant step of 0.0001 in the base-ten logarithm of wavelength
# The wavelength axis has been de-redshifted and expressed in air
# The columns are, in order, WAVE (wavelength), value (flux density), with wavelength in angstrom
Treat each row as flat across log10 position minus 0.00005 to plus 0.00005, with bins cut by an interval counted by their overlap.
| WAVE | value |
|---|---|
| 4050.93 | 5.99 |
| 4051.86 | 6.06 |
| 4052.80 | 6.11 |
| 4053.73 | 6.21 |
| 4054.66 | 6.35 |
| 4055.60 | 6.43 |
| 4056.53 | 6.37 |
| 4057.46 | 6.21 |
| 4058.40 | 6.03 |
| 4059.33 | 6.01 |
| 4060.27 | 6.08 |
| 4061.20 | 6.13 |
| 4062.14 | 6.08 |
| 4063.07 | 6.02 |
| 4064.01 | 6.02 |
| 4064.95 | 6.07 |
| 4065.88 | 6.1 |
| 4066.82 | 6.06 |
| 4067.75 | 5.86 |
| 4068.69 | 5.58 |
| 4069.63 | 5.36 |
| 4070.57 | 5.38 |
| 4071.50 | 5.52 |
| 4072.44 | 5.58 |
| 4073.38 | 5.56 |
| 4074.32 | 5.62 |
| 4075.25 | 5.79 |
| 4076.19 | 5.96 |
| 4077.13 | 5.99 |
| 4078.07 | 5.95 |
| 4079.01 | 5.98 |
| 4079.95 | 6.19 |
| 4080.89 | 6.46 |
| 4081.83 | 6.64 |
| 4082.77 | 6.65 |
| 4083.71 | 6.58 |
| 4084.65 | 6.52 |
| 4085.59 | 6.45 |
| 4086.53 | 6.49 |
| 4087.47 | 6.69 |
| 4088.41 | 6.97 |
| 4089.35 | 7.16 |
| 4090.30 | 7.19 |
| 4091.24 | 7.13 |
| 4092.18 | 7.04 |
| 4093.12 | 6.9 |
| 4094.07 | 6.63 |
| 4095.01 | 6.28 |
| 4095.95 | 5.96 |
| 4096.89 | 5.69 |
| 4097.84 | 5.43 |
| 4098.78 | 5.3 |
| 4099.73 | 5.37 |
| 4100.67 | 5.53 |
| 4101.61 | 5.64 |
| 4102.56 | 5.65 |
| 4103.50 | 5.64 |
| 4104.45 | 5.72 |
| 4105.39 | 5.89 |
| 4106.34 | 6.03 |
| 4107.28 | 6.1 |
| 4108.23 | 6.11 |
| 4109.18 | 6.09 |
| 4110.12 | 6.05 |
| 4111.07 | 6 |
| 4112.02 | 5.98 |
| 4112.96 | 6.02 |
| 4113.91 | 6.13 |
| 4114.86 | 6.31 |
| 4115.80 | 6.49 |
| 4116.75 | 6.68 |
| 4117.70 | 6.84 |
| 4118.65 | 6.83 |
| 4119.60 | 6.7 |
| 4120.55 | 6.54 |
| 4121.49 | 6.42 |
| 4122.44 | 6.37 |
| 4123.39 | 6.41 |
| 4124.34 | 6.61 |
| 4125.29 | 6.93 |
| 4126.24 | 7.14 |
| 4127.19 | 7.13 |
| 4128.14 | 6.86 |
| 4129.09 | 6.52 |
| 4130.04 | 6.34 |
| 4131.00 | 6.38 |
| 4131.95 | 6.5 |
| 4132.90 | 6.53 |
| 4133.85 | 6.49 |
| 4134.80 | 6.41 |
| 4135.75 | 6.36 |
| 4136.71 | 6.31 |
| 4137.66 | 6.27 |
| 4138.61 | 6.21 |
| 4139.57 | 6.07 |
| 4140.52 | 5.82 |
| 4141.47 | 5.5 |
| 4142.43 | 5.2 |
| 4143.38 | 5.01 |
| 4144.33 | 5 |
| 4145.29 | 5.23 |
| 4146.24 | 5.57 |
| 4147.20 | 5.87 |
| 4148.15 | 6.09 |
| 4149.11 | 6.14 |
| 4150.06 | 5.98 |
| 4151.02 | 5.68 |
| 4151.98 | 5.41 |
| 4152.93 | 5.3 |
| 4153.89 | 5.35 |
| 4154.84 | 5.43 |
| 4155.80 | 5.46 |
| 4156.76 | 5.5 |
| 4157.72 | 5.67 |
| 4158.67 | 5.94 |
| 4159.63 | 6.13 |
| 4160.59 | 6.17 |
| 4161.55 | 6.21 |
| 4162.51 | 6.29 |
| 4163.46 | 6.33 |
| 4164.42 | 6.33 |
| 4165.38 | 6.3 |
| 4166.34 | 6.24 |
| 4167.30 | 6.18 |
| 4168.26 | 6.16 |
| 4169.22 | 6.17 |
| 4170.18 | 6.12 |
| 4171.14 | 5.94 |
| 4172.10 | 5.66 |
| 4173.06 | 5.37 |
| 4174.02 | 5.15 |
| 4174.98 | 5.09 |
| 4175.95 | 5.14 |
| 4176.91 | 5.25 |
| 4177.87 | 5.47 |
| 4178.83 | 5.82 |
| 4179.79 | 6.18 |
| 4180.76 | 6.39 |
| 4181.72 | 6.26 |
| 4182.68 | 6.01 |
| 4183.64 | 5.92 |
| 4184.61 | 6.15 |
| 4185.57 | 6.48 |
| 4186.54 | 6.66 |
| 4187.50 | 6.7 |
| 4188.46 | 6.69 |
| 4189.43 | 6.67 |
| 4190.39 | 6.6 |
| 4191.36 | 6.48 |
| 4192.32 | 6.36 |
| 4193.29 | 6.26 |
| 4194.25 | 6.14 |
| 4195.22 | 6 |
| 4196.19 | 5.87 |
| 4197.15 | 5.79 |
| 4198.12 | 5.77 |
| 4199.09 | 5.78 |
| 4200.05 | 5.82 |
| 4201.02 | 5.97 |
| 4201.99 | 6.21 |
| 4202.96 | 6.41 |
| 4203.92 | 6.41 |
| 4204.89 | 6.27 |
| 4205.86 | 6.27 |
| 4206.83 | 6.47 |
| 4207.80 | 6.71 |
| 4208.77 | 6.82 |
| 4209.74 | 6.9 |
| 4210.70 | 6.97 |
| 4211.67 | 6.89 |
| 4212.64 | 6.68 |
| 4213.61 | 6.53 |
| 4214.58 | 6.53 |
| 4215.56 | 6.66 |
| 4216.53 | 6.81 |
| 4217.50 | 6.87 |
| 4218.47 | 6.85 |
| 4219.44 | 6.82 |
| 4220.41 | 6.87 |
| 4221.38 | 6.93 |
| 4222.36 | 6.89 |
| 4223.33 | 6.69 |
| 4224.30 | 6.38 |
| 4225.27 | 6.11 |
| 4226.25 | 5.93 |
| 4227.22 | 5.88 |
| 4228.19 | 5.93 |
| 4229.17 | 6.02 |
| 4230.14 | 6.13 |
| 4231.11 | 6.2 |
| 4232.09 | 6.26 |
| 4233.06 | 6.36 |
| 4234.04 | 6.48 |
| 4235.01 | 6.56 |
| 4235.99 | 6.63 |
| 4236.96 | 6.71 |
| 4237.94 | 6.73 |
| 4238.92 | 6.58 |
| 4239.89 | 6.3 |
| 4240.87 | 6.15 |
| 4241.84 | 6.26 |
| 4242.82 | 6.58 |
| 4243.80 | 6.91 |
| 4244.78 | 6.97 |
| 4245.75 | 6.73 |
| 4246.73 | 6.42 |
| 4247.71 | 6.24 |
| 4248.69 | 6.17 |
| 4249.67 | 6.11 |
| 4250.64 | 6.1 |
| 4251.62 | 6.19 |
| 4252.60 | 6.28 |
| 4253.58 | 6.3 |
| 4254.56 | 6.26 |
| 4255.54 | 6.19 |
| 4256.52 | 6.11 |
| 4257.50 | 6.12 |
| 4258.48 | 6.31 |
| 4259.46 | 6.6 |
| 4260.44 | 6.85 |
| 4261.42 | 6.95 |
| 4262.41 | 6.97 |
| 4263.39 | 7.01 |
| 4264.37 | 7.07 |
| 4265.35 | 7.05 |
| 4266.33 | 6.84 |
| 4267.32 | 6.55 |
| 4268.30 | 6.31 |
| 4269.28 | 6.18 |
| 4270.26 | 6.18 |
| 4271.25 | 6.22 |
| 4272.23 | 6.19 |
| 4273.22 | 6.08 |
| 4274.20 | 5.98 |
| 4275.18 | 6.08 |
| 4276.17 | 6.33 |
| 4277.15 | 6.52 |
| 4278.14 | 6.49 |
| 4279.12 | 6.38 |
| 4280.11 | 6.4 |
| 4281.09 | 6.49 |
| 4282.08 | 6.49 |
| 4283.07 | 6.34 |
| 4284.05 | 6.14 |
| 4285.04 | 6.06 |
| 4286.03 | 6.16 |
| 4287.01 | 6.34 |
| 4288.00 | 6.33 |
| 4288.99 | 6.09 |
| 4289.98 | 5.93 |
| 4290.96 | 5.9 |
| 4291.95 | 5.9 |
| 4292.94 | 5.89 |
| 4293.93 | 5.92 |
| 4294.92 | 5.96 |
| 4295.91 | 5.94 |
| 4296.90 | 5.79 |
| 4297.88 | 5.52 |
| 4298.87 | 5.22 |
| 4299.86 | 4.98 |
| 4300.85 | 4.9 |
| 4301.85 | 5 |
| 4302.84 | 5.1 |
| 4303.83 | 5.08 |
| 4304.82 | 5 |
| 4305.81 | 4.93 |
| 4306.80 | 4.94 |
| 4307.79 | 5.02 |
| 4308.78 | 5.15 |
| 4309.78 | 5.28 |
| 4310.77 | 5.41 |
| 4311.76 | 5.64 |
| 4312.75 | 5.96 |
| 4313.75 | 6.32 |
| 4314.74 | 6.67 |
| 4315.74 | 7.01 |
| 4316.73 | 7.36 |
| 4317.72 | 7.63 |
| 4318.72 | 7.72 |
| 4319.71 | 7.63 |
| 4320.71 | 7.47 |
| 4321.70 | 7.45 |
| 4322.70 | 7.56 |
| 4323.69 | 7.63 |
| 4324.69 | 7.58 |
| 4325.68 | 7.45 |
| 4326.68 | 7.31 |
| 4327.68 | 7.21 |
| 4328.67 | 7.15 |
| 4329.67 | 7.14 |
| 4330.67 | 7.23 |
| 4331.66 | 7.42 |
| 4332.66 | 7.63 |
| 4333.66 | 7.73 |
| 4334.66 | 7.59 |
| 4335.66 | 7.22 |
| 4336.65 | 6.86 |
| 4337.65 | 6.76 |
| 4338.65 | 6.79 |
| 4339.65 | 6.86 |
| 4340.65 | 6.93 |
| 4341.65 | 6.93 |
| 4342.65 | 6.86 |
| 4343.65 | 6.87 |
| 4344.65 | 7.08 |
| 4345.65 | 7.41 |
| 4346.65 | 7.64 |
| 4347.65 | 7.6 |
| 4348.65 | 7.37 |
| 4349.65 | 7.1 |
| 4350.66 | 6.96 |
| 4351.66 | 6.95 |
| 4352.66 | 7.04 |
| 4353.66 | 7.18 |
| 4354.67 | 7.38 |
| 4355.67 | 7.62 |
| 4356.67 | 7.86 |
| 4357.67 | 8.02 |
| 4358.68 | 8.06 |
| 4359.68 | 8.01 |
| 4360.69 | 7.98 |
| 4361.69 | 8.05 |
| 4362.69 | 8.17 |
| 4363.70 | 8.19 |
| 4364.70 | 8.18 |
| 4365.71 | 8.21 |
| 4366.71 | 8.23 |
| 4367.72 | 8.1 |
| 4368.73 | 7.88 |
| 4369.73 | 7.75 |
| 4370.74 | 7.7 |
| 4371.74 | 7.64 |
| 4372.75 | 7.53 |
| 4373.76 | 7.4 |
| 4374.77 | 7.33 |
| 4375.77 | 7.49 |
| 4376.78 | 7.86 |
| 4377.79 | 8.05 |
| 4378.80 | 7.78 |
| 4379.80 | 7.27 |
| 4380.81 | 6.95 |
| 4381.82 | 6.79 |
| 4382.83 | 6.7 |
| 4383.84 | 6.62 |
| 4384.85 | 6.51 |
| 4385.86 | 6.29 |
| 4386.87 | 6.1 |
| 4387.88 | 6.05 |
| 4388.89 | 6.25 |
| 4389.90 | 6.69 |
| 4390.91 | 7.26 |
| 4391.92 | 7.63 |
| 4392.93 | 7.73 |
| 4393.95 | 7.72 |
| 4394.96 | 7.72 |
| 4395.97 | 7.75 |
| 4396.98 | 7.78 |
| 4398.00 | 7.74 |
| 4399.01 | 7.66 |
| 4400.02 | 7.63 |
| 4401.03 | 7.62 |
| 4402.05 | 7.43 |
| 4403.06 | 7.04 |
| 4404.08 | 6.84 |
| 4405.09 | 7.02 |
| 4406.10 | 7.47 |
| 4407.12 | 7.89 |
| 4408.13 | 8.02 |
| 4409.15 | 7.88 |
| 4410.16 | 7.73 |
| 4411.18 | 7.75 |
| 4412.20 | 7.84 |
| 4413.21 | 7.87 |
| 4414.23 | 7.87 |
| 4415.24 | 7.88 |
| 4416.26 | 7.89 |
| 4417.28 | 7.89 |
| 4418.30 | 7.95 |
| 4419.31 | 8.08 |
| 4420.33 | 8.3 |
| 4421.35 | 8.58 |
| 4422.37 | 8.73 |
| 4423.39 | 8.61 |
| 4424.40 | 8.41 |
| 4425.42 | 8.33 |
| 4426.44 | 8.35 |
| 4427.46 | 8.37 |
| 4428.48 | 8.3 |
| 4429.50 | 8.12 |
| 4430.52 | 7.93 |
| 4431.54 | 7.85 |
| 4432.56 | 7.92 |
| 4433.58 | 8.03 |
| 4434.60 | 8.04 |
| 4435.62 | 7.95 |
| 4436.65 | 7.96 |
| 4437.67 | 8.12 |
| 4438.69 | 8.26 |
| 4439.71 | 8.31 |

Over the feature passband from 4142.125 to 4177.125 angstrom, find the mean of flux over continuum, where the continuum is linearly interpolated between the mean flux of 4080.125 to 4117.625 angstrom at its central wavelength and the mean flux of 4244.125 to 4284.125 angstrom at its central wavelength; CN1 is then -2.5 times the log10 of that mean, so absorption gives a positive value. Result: 0.10 mag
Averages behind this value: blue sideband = 6.25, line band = 5.74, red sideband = 6.42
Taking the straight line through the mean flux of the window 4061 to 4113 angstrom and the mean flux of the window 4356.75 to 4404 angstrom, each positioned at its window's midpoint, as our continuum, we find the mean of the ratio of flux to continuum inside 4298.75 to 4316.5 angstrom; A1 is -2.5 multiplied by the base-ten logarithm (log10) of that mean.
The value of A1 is 0.292 mag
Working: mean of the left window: 6.09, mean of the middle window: 5.46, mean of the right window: 7.49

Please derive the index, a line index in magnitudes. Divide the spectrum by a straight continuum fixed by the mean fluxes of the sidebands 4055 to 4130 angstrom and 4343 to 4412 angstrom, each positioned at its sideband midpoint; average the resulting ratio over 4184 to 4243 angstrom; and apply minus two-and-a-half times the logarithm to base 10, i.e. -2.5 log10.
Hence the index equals 0.05 mag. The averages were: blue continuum 6.21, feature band 6.42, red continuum 7.46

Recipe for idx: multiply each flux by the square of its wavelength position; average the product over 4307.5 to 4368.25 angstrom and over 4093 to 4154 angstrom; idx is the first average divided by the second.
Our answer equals 1.32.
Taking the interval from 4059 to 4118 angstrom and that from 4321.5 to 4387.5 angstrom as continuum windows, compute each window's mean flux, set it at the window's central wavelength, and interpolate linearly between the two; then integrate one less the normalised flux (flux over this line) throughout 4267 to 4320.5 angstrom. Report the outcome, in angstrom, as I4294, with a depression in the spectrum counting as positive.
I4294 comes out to 8.1 angstrom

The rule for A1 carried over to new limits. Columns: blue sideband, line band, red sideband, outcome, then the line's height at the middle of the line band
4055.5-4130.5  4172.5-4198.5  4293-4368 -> 0.077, 6.47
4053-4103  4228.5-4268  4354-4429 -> 0.079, 6.96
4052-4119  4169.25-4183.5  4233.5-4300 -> 0.091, 6.23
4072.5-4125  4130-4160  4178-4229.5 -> 0.083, 6.3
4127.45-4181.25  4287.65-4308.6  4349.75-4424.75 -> 0.256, 6.95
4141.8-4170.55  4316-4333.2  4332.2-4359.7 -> -0.048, 7.12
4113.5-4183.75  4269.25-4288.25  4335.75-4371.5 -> 0.116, 6.97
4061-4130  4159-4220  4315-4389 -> 0.069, 6.64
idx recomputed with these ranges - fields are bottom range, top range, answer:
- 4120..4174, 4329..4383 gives 1.36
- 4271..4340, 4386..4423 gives 1.24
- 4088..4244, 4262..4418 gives 1.21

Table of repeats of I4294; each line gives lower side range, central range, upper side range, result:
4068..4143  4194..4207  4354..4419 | 1.16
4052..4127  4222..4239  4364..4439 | 1.27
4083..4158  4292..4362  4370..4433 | 4.79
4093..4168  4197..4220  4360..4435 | 0.23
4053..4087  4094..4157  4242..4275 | 1.31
